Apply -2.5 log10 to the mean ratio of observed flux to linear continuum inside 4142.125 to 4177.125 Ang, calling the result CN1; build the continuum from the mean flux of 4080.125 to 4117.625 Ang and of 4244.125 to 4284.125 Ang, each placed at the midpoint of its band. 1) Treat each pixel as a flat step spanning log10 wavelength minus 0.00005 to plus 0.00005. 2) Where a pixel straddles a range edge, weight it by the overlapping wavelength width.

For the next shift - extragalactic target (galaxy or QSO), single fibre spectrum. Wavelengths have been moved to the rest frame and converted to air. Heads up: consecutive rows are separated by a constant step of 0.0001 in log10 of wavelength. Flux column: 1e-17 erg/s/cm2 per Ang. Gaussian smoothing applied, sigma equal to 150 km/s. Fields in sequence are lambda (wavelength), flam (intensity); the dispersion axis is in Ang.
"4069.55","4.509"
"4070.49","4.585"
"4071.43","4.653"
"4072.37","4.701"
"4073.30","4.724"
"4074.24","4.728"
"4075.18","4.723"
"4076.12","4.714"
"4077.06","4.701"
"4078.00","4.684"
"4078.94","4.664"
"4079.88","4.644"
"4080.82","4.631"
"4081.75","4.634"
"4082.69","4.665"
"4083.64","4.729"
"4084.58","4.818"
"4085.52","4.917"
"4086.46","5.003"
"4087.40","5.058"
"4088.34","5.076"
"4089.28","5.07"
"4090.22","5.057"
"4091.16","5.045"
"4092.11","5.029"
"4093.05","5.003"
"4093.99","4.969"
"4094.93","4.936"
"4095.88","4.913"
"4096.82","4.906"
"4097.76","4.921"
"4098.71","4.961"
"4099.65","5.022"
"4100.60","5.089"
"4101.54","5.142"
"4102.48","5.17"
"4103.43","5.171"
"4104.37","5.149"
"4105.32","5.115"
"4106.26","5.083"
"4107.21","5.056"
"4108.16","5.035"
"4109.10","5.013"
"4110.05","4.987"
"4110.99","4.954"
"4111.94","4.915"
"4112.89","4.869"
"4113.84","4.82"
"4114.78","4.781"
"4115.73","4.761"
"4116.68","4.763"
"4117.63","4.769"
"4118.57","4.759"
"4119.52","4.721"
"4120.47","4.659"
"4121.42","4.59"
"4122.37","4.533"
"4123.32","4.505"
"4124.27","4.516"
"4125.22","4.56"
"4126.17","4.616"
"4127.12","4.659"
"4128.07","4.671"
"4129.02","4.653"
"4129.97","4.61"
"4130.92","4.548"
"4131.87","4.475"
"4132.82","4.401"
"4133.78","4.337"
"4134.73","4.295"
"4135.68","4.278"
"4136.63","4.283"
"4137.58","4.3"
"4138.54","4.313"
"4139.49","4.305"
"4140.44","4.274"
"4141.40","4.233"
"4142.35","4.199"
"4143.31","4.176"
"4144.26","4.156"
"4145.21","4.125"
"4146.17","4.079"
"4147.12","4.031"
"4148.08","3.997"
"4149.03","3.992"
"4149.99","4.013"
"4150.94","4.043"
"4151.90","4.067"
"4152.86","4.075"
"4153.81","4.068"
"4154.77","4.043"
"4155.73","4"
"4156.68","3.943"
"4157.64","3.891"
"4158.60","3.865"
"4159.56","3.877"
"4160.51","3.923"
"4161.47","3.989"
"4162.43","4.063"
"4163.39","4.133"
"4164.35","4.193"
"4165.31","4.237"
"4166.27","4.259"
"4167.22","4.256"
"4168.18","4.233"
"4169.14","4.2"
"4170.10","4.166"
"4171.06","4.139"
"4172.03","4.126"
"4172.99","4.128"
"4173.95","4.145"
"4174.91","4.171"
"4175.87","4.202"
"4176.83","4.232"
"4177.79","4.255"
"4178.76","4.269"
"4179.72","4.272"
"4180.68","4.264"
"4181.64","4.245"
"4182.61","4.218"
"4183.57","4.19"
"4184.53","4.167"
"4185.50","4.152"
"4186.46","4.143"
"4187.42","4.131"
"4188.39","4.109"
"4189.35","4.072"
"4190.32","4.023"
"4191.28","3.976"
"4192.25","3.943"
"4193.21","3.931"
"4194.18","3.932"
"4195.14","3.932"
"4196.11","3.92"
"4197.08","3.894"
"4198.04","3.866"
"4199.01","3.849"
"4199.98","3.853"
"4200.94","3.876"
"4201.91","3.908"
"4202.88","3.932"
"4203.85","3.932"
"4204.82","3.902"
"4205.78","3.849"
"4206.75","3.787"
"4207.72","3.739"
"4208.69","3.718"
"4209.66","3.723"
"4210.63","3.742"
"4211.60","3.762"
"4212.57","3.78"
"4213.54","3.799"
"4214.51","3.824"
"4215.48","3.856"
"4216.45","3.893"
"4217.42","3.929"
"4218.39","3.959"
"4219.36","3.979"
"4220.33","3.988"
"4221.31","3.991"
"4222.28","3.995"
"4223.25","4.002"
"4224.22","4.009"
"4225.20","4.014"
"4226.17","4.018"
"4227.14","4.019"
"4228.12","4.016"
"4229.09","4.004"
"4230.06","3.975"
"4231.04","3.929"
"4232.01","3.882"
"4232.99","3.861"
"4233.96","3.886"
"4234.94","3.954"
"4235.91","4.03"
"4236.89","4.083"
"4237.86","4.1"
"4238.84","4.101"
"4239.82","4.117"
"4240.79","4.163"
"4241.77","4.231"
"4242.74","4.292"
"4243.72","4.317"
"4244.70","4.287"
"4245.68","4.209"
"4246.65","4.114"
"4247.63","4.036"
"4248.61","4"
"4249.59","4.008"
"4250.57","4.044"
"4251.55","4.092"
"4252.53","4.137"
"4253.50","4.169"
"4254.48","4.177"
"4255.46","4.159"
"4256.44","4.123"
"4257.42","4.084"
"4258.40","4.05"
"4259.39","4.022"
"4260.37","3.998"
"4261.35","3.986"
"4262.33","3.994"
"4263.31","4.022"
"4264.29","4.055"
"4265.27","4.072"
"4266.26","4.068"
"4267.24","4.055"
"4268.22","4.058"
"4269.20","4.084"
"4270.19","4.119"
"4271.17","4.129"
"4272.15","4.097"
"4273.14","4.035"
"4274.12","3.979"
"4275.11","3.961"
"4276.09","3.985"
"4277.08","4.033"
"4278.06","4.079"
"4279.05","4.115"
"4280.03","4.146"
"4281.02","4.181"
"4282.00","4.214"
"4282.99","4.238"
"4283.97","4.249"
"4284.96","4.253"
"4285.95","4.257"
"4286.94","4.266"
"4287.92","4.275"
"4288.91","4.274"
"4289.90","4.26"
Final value 0.13 mag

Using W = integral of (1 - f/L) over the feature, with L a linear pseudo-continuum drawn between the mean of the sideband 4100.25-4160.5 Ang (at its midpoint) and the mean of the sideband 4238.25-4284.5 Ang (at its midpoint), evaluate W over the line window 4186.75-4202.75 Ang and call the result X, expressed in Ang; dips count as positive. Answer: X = 1.3 Ang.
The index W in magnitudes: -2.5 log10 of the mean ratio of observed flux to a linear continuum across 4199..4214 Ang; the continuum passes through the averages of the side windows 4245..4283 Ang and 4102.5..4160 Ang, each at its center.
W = 0.115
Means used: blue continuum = 4.47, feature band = 3.82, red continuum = 4.08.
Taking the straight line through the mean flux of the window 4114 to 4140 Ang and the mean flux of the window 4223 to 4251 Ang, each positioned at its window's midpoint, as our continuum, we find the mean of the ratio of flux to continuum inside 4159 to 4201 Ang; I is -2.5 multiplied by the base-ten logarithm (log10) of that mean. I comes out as 0.06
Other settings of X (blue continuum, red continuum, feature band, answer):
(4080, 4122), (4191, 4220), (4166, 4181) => -0.1 Ang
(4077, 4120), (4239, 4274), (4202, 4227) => 2.5 Ang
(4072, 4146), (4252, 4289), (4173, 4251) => 5.8 Ang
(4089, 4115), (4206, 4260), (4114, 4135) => 1.0 Ang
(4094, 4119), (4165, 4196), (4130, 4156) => 2.1 Ang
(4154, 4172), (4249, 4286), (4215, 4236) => 0.6 Ang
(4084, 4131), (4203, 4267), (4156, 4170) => 1.3 Ang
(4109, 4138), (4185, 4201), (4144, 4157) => 1.0 Ang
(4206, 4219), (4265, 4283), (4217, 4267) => -1.4 Ang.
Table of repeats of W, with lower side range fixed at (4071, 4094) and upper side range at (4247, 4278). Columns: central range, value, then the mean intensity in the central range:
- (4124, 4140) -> 0.04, 4.46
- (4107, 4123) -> -0.03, 4.82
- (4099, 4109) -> -0.08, 5.1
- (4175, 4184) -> 0.04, 4.24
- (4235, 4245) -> 0.00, 4.16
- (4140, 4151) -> 0.11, 4.11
